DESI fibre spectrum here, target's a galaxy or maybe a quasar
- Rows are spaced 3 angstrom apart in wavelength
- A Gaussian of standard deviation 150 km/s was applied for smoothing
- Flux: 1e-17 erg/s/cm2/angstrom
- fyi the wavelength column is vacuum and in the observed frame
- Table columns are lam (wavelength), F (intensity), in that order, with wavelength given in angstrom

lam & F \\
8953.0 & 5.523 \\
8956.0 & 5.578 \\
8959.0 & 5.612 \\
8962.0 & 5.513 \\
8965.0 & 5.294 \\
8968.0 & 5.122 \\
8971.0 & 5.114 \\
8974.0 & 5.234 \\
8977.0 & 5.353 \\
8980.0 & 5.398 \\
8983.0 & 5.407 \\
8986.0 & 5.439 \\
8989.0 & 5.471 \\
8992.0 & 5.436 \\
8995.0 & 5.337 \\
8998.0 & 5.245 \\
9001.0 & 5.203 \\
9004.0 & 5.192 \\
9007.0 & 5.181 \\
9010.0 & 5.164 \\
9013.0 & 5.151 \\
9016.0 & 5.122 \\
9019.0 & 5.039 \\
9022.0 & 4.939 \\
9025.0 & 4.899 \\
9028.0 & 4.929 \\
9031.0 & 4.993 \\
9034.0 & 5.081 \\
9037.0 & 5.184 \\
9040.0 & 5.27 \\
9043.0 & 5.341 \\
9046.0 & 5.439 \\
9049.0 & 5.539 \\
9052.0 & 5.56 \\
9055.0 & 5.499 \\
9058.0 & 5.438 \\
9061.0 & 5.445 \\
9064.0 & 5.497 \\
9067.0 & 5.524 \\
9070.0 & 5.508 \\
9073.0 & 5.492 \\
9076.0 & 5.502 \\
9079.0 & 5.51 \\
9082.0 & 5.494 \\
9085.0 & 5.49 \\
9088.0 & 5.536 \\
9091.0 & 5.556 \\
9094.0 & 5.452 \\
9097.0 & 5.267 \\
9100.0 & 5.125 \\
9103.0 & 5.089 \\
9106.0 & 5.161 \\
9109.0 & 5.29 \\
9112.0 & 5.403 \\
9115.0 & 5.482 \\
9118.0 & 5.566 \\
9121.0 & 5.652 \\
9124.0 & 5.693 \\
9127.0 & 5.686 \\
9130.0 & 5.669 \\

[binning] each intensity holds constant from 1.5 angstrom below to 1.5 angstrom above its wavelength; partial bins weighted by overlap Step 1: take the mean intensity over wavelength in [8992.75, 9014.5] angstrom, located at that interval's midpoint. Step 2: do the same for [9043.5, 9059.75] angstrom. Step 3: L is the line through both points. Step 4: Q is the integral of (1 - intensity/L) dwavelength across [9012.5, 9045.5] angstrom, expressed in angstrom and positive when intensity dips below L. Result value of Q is 1.6 angstrom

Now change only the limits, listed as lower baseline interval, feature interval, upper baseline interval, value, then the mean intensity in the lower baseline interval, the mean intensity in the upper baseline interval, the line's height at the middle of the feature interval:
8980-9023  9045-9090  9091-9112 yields -2.1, 5.25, 5.27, 5.26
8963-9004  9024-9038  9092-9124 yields 0.8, 5.31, 5.37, 5.33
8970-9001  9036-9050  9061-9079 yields 0.2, 5.34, 5.5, 5.45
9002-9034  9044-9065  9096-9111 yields -1.5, 5.06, 5.19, 5.12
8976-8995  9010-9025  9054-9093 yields 1.1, 5.41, 5.5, 5.44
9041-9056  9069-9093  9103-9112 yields -0.8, 5.47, 5.23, 5.34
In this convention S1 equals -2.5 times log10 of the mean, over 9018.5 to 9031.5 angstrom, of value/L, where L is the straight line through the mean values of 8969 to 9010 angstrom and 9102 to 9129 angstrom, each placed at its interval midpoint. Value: 0.08 mag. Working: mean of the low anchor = 5.3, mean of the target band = 4.95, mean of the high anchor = 5.46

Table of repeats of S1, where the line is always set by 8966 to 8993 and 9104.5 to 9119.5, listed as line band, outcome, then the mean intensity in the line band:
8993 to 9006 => 0.02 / 5.25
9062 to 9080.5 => -0.03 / 5.5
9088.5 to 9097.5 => -0.02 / 5.45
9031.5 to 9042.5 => 0.04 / 5.18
